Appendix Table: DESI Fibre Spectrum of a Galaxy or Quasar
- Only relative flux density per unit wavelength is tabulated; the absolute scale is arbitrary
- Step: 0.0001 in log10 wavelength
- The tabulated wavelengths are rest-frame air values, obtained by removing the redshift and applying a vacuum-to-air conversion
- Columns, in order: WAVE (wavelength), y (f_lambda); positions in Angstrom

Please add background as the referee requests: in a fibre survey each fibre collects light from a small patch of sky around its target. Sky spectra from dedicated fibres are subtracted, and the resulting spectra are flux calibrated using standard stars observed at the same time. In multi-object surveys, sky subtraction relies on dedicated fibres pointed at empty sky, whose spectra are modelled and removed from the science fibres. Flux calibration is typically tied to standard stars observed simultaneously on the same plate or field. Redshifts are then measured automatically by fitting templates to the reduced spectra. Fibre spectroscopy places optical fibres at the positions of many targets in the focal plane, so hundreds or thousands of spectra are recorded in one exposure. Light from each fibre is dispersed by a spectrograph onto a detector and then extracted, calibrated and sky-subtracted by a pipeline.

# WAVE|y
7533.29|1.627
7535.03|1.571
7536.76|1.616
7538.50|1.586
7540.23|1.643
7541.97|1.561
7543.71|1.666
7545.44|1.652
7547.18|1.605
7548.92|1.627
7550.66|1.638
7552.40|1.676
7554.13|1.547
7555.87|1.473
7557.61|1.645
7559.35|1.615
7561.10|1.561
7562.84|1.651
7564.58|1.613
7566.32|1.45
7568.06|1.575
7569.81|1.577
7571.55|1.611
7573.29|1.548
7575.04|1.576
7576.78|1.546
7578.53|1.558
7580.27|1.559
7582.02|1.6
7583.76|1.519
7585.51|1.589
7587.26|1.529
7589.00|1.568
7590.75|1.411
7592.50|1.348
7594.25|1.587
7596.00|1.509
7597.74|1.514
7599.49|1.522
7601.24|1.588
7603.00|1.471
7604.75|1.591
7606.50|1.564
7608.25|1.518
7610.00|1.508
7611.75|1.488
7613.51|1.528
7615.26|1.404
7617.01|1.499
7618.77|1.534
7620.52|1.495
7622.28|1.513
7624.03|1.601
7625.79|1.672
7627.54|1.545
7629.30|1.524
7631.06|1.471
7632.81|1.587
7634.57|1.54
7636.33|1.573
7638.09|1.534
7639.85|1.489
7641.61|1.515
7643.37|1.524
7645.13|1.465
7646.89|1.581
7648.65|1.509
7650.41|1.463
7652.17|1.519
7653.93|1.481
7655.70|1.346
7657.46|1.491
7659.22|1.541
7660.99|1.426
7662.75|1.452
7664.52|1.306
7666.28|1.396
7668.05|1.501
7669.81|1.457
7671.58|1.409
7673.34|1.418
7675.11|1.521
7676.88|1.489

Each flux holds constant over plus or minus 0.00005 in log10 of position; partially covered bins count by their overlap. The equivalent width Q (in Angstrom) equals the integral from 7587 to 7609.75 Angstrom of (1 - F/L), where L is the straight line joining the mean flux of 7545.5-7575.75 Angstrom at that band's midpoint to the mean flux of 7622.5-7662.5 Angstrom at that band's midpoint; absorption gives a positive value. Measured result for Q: 0.6 Angstrom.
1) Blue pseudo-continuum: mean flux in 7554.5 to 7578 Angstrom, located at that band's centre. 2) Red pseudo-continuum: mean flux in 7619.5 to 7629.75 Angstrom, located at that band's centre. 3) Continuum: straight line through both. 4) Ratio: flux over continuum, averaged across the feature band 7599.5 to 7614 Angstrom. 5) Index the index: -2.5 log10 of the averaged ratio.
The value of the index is 0.023 mag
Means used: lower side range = 1.57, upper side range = 1.56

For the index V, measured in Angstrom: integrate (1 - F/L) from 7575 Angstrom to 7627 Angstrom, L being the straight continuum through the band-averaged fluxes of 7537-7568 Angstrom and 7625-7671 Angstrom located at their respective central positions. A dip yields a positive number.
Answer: 0.6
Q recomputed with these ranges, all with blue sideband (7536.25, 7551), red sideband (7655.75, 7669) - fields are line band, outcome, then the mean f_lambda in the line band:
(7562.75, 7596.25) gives 0.5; 1.54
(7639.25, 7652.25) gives -0.4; 1.51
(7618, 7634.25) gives -0.6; 1.55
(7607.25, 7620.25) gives 0.1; 1.5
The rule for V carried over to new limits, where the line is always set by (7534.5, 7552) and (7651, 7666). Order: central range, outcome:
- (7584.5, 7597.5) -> 0.34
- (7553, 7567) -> 0.18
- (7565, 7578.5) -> 0.16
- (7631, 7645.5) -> -0.51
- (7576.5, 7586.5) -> -0.01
